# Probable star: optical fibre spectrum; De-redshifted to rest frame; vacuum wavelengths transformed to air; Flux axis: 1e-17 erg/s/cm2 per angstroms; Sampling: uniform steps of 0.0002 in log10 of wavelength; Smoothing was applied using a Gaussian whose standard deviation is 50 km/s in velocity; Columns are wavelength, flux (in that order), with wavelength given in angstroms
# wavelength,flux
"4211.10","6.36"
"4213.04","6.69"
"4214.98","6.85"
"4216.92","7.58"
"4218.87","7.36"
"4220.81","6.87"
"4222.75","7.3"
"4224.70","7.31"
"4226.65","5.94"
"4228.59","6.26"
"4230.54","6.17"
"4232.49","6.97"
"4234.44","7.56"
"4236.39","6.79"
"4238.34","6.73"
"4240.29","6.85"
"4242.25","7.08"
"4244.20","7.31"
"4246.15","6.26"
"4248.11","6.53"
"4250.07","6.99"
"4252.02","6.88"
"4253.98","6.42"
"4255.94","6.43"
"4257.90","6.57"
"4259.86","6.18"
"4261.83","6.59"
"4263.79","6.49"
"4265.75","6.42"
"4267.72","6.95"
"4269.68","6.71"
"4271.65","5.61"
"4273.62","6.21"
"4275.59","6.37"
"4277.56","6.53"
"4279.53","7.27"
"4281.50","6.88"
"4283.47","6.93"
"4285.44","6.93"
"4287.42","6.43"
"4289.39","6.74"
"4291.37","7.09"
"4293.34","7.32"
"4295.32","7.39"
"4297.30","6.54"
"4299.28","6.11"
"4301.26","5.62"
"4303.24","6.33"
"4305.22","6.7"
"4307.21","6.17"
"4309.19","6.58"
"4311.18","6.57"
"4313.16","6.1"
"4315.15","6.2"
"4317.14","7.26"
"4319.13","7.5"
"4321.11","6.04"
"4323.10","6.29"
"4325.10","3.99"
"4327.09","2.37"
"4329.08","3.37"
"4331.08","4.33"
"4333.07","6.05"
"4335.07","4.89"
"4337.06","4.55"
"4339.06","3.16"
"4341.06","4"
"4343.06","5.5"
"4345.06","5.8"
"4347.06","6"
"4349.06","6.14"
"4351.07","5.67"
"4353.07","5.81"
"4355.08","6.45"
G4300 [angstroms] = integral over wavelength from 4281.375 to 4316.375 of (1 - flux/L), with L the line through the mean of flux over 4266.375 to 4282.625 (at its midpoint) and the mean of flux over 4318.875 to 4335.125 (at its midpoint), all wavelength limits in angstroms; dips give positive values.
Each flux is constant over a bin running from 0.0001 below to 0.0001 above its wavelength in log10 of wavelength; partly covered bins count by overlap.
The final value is -4.9 angstroms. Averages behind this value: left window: 6.57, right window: 4.87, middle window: 6.59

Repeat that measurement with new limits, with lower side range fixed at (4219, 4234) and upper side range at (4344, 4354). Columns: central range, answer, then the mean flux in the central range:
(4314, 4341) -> 4.5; 5.04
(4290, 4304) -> -0.8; 6.64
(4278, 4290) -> -1.0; 6.86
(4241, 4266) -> -0.3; 6.64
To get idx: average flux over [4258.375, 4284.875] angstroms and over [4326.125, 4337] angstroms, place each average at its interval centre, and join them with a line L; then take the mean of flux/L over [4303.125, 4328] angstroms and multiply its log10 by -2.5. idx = -0.23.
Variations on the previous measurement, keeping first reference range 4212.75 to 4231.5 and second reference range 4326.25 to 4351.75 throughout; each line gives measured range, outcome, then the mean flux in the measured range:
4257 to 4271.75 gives -0.07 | 6.49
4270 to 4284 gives -0.12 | 6.54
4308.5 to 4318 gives -0.24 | 6.53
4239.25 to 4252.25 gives -0.07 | 6.84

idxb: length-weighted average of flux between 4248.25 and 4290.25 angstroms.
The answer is 6.6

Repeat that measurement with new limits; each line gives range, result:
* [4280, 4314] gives 6.63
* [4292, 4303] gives 6.6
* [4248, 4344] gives 6.1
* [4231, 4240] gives 6.95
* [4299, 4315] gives 6.28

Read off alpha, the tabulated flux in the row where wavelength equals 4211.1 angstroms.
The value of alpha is 6.36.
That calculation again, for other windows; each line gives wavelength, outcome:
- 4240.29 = 6.85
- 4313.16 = 6.1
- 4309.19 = 6.58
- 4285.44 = 6.93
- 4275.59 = 6.37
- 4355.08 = 6.45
